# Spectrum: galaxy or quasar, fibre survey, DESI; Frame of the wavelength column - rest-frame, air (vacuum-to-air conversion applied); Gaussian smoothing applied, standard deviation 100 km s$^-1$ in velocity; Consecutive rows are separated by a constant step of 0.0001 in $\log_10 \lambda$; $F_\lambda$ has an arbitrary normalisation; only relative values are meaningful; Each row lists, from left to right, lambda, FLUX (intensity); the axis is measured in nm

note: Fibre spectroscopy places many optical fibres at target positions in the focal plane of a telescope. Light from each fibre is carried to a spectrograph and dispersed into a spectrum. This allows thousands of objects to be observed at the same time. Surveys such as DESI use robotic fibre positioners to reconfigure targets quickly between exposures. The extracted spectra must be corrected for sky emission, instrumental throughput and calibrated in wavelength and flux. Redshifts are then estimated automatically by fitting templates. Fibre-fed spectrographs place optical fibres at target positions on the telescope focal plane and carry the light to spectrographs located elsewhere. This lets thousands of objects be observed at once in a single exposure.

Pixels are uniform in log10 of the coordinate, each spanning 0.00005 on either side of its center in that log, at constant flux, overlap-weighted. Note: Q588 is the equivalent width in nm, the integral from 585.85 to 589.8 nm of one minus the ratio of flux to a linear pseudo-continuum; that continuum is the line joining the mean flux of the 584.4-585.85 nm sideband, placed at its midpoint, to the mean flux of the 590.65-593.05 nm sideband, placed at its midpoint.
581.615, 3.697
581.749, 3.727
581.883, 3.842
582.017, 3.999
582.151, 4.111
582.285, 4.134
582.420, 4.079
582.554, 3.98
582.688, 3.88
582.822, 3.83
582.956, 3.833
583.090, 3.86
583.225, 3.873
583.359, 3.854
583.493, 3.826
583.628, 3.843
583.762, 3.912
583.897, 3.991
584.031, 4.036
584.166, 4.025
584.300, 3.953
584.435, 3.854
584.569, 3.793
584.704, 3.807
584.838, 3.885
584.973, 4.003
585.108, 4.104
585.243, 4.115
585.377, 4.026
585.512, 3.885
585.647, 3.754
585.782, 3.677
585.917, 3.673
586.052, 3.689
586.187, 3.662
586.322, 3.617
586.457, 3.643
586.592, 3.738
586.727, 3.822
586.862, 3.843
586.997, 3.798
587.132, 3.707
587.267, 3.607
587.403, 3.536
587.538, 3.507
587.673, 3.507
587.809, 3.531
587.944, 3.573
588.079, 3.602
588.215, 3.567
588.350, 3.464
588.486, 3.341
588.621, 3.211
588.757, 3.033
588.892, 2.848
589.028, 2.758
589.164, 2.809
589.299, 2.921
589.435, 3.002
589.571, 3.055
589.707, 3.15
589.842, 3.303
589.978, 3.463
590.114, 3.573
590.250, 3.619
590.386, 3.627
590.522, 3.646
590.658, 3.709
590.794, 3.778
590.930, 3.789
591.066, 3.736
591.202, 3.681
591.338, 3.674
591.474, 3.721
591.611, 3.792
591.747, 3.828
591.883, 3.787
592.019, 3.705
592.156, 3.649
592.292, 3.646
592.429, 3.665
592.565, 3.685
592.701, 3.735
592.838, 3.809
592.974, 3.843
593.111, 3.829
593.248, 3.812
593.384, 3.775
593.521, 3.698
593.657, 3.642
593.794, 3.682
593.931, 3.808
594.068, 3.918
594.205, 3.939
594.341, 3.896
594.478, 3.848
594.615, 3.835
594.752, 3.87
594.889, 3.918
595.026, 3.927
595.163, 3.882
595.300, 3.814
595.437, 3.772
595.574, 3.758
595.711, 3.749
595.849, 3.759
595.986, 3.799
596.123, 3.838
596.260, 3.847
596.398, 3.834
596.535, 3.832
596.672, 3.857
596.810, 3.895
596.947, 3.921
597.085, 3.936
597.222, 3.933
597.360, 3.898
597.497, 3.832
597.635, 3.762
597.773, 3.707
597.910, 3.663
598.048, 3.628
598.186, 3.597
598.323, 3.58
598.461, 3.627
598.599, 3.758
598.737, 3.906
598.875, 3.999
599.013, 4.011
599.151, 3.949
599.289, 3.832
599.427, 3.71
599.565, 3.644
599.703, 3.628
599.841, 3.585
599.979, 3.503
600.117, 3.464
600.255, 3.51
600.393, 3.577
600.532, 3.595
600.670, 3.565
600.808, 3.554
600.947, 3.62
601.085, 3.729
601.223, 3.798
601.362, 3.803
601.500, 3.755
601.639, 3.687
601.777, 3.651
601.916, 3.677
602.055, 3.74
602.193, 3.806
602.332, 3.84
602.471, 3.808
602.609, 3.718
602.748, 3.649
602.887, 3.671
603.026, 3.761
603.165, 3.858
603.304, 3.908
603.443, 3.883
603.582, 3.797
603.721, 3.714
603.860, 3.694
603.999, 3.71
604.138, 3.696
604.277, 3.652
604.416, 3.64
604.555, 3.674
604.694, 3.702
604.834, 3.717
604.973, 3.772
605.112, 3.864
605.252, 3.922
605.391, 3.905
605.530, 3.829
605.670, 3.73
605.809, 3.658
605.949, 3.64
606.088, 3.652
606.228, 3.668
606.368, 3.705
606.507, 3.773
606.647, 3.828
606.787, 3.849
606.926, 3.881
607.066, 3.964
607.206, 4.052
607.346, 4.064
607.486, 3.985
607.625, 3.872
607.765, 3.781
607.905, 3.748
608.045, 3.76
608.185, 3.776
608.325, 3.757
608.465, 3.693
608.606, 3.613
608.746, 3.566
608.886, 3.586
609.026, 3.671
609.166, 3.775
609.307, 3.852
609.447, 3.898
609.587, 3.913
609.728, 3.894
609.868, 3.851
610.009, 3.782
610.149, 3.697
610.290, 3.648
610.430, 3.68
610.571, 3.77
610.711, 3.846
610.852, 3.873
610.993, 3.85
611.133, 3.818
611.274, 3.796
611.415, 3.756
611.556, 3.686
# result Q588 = 0.43 nm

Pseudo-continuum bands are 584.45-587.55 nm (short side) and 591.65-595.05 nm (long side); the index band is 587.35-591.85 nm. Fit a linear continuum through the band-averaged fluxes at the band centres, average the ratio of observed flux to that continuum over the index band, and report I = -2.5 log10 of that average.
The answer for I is 0.105 mag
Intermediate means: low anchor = 3.78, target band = 3.44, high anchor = 3.79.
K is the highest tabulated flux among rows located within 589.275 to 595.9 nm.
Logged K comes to 3.939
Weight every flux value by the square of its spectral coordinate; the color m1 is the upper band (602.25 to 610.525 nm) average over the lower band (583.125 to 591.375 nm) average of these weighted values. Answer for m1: 1.1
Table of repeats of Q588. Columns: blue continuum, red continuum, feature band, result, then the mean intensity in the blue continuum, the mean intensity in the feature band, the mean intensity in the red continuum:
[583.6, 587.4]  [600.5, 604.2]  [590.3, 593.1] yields 0.05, 3.83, 3.73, 3.73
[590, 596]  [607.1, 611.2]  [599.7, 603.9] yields 0.09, 3.76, 3.7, 3.8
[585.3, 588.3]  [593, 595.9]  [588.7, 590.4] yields 0.26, 3.68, 3.15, 3.82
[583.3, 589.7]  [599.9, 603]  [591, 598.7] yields -0.29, 3.62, 3.78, 3.67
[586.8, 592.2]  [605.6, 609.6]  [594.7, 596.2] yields -0.10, 3.49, 3.83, 3.78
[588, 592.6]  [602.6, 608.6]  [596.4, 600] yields -0.15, 3.46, 3.78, 3.78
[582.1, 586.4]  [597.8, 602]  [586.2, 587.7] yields 0.07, 3.89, 3.67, 3.69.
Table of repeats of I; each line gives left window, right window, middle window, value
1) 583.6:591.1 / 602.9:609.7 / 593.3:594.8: -0.04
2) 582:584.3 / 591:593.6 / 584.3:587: 0.02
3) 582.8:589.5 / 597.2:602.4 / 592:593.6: -0.02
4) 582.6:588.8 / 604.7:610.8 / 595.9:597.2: -0.03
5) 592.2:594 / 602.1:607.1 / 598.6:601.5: 0.02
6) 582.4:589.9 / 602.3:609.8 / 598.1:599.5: -0.02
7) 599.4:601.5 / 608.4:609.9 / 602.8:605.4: -0.02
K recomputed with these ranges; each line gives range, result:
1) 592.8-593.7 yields 3.843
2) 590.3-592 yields 3.828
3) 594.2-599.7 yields 4.011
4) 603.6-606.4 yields 3.922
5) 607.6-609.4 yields 3.872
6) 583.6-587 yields 4.115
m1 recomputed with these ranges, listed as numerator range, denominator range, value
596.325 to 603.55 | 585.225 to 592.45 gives 1.09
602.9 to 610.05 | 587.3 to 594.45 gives 1.12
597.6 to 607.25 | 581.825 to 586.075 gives 1.02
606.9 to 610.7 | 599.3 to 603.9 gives 1.05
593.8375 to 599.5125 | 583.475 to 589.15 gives 1.08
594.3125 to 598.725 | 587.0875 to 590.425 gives 1.17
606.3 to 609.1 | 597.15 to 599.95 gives 1.04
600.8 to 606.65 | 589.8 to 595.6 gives 1.04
